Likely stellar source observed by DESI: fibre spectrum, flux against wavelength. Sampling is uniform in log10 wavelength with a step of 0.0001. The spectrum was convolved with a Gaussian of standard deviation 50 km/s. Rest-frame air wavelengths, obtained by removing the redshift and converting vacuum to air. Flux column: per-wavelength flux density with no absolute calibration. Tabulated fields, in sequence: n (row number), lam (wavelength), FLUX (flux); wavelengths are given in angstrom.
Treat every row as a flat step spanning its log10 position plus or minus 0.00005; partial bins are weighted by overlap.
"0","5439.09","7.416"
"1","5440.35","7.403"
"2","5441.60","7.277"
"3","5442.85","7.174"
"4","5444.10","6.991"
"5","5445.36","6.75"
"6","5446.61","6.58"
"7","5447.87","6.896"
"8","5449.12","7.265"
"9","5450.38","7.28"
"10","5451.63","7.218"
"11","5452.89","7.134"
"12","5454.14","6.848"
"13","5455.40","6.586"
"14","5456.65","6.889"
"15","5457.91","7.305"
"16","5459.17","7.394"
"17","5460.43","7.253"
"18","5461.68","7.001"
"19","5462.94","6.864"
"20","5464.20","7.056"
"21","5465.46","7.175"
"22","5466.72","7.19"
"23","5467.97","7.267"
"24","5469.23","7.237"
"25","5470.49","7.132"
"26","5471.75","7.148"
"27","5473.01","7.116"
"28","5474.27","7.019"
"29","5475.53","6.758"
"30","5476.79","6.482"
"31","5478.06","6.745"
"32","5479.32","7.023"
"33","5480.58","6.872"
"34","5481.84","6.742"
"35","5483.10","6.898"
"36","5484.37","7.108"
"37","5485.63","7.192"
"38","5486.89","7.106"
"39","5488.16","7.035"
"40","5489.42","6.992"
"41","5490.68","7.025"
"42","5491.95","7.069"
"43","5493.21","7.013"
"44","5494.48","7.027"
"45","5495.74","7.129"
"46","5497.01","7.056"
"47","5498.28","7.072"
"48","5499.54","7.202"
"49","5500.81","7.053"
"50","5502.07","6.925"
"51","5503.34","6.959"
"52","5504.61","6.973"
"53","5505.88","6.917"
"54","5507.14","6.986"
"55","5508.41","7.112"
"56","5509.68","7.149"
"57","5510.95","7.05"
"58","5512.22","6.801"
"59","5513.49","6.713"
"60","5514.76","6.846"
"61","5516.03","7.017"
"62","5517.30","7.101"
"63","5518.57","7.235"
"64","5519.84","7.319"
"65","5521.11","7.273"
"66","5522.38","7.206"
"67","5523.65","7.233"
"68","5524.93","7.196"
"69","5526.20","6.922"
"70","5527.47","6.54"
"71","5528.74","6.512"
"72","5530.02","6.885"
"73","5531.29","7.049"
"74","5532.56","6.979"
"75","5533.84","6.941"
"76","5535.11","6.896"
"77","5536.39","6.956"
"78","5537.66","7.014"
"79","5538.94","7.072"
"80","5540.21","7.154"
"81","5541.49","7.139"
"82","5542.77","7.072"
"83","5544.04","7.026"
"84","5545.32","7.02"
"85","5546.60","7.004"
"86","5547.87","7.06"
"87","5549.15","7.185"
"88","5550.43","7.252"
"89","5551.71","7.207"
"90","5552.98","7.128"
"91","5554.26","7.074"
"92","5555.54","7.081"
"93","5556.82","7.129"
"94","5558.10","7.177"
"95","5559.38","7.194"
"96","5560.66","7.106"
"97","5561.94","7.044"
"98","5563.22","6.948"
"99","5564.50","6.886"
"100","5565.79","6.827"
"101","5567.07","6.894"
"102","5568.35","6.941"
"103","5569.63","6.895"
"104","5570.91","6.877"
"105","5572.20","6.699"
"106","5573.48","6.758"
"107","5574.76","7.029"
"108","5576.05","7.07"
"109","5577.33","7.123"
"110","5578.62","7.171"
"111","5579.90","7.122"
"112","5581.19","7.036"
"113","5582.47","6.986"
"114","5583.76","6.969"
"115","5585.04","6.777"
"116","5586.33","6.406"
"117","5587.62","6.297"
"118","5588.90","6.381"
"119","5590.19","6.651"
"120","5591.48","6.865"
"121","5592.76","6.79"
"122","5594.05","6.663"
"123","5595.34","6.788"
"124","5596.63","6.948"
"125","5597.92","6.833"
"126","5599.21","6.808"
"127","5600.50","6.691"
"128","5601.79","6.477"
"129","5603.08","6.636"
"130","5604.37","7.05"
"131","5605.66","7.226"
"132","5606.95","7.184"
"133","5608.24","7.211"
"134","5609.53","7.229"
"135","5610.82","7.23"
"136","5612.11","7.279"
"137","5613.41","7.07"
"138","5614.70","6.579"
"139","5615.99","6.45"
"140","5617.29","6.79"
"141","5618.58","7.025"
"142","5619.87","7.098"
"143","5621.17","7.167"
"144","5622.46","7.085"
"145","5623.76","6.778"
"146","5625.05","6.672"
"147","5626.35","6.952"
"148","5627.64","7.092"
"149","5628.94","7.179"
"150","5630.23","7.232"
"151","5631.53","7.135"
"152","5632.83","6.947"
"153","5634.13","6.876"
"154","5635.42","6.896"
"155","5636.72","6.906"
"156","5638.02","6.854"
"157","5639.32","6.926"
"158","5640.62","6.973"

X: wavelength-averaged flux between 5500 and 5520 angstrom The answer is 7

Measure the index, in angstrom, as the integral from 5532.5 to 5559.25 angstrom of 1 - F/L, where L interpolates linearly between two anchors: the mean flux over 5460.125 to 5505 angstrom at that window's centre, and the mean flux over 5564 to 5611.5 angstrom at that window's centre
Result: -0.6 angstrom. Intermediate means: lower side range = 7.02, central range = 7.08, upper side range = 6.88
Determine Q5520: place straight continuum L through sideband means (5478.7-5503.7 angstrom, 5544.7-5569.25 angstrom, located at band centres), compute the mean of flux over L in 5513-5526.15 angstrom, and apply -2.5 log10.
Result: -0.01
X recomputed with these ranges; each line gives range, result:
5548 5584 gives 7.03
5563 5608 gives 6.85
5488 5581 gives 7.02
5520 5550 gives 7.02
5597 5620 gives 6.93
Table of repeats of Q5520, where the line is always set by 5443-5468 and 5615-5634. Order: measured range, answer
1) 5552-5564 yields -0.02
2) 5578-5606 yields 0.03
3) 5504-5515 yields 0.01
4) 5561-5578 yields 0.01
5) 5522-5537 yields 0.01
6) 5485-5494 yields -0.01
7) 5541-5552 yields -0.02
